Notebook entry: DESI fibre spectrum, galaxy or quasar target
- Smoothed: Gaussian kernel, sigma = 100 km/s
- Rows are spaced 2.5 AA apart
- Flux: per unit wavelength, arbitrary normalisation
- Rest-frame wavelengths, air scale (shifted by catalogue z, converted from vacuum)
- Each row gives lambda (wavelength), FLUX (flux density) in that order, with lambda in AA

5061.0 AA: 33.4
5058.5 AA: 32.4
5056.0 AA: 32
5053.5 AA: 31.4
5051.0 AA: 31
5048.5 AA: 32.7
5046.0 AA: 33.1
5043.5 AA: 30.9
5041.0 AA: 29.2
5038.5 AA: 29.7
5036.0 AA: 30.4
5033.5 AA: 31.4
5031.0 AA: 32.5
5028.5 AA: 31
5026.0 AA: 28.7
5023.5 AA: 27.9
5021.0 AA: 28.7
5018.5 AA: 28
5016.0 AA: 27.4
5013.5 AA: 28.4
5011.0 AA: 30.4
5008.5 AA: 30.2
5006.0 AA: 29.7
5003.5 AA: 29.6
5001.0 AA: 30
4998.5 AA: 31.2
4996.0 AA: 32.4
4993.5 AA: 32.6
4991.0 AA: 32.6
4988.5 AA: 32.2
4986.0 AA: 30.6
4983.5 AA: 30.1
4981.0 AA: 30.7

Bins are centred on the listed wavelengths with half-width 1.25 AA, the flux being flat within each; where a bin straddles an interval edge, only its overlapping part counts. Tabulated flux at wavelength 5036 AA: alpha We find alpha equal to 30.4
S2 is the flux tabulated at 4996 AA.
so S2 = 32.4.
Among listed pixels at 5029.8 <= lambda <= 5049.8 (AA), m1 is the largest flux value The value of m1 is 33.1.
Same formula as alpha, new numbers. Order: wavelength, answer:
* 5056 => 32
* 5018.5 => 28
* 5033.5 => 31.4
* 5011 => 30.4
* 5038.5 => 29.7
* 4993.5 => 32.6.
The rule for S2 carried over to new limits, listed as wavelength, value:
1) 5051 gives 31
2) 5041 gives 29.2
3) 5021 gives 28.7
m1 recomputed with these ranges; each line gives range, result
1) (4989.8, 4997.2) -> 32.6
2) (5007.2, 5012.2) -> 30.4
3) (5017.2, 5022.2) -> 28.7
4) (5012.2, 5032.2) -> 32.5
